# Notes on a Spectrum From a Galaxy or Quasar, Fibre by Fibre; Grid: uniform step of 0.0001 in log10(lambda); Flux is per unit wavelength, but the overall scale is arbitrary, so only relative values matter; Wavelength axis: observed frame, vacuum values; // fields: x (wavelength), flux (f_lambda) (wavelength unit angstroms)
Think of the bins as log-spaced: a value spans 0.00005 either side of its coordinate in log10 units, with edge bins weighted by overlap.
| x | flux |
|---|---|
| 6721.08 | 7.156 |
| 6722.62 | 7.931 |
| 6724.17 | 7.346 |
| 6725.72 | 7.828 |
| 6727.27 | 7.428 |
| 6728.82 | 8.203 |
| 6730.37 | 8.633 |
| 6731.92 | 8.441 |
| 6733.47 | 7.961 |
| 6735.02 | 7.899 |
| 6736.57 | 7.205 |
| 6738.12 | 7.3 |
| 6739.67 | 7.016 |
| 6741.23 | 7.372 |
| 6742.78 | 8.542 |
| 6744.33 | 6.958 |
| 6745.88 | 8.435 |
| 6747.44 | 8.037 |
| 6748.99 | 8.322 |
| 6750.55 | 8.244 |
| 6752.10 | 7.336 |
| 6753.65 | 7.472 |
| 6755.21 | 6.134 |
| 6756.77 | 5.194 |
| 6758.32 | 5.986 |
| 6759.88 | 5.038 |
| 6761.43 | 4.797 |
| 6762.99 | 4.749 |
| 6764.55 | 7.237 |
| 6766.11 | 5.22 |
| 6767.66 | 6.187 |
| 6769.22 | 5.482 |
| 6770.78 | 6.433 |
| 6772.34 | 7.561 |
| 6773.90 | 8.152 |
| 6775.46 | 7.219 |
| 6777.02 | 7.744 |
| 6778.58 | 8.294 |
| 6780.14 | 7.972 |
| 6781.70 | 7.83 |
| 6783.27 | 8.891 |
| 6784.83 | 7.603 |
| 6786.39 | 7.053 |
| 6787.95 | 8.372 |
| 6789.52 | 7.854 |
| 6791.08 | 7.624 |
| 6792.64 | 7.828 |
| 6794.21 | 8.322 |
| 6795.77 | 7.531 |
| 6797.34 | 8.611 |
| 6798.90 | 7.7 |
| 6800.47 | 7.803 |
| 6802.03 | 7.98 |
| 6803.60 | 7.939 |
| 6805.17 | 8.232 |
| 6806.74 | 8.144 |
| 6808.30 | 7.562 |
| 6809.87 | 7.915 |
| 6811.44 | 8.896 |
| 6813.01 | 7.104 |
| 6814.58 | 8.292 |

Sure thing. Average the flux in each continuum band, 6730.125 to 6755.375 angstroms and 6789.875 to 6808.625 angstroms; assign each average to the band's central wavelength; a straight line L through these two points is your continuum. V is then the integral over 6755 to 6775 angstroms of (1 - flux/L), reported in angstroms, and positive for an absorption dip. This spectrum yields 4.6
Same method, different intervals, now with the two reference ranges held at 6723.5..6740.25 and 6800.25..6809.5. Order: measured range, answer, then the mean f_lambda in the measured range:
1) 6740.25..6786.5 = 4.68 angstroms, 7.05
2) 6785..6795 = 0.11 angstroms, 7.83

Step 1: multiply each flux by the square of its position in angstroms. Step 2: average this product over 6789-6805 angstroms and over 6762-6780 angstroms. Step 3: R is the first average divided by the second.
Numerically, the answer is 1.18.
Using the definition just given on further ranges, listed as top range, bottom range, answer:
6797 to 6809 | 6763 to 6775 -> 1.24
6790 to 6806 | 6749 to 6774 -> 1.27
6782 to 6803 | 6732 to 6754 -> 1.04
